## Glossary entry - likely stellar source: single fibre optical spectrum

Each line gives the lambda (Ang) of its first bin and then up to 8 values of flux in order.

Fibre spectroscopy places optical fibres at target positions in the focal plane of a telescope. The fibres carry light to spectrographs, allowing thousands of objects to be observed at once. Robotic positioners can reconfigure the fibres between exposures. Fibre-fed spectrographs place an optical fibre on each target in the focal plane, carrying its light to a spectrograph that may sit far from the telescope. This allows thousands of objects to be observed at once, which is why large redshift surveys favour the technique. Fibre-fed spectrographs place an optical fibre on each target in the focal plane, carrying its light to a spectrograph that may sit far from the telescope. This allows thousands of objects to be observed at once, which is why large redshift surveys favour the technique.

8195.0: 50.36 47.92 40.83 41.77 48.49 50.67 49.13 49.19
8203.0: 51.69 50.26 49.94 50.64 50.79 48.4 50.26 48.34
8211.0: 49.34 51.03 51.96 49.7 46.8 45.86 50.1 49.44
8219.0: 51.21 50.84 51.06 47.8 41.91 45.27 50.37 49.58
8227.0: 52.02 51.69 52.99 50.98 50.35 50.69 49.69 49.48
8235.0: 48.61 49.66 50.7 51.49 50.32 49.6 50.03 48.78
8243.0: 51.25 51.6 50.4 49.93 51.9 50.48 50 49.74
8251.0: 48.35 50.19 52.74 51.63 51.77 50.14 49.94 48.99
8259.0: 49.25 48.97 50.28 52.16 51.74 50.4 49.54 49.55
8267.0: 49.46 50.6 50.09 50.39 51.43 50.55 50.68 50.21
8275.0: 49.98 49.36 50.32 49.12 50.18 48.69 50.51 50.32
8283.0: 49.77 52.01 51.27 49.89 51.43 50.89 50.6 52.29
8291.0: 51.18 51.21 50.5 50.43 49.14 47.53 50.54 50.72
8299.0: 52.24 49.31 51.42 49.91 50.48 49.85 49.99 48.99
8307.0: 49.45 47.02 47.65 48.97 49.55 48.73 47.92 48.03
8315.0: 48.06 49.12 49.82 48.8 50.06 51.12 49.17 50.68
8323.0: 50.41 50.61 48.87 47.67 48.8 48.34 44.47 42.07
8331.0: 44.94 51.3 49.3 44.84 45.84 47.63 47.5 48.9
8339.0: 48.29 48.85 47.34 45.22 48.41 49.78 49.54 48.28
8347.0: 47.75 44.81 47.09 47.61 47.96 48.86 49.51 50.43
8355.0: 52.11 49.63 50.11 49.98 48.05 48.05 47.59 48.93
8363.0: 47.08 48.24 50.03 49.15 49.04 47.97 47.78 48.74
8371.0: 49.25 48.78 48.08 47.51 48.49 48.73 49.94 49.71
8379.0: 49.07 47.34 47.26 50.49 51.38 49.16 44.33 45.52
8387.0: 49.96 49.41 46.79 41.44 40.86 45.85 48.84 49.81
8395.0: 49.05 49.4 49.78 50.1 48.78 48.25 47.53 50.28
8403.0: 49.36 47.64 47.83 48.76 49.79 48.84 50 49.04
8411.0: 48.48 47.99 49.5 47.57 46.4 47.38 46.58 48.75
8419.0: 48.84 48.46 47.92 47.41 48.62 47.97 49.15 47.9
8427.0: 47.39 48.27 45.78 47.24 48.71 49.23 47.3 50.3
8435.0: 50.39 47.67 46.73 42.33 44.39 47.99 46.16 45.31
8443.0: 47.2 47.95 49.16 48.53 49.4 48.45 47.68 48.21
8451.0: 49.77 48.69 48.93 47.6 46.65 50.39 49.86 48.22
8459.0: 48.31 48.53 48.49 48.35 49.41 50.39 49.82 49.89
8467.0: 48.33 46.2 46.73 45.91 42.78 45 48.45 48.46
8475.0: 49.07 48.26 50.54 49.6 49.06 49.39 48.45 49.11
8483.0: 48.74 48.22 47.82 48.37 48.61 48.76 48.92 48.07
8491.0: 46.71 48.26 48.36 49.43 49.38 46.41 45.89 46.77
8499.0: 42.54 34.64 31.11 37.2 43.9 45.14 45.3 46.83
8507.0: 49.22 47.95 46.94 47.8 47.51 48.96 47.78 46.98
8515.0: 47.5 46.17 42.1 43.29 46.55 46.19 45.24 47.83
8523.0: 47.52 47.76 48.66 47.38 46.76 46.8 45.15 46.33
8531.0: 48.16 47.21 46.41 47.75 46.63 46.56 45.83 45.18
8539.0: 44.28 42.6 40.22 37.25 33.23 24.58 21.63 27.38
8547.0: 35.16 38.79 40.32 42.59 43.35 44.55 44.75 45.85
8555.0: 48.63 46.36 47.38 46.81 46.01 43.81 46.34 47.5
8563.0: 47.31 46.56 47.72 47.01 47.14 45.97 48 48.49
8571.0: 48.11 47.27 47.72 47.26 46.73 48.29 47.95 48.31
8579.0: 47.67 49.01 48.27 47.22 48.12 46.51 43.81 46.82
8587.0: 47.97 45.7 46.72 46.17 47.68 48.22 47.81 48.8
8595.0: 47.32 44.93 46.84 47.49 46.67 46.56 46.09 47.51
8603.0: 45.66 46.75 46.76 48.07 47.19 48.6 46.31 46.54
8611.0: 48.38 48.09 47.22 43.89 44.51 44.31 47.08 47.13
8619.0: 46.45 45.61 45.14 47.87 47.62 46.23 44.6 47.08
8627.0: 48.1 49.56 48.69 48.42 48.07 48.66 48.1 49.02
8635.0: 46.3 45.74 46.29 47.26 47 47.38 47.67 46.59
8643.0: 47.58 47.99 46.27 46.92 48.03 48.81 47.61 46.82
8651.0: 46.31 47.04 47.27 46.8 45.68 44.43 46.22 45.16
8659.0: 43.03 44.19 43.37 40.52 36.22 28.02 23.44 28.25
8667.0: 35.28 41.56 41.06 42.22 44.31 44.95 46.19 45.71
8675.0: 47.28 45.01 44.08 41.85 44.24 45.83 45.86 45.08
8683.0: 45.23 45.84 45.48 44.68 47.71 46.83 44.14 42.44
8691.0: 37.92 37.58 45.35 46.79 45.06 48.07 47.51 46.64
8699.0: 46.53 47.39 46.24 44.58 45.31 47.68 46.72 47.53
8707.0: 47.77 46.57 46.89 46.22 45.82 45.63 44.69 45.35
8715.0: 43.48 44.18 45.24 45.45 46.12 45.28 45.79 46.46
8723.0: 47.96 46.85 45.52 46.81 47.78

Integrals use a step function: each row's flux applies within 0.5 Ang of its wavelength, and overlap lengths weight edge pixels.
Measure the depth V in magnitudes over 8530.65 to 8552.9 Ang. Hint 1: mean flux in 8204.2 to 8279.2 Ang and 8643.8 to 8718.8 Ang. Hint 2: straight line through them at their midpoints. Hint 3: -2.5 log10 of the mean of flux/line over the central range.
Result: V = 0.143 mag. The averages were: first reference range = 50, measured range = 40.5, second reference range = 44.3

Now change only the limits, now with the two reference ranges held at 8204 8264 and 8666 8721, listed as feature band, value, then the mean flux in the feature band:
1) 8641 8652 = -0.046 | 47.3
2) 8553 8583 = -0.023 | 47.2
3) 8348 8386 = -0.003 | 48.6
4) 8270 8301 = -0.022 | 50.4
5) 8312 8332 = 0.012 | 48.4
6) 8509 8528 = 0.000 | 46.8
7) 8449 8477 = -0.018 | 48.2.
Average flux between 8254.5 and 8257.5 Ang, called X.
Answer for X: 50.6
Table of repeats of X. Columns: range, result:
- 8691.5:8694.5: 43.2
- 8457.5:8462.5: 48.4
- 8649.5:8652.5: 46.7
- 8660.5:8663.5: 40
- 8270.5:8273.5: 50.9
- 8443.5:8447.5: 48.8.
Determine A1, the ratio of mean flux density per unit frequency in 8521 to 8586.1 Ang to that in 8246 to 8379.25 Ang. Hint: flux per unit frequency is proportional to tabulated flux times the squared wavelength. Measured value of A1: 0.96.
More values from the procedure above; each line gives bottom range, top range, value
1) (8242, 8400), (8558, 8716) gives 1.00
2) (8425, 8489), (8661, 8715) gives 0.96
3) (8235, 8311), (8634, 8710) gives 0.98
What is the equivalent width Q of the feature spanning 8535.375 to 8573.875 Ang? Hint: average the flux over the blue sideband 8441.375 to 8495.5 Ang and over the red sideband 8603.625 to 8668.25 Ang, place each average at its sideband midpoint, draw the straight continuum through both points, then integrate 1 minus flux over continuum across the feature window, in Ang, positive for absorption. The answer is 3.0 Ang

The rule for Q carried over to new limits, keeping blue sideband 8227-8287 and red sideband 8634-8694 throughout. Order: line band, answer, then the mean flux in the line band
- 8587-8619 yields -1.3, 46.8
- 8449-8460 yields -0.3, 48.6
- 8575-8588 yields -0.6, 47.4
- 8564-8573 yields -0.4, 47.4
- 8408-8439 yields -0.1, 47.9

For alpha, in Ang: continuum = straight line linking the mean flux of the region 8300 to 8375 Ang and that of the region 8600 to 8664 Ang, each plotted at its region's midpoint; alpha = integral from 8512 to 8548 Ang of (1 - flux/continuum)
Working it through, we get 2.9 Ang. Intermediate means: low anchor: 48.5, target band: 43.3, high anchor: 46.4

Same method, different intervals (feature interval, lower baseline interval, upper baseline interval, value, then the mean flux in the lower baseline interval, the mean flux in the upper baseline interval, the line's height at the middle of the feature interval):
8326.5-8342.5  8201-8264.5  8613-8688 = 0.5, 50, 45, 48.8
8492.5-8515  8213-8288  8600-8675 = 0.8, 50.1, 45.3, 47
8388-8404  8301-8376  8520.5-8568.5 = -0.2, 48.5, 43.8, 47.2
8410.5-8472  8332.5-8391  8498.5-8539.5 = -1.4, 48.2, 45.6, 46.9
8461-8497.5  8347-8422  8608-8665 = -0.6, 48.4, 45.9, 47.4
